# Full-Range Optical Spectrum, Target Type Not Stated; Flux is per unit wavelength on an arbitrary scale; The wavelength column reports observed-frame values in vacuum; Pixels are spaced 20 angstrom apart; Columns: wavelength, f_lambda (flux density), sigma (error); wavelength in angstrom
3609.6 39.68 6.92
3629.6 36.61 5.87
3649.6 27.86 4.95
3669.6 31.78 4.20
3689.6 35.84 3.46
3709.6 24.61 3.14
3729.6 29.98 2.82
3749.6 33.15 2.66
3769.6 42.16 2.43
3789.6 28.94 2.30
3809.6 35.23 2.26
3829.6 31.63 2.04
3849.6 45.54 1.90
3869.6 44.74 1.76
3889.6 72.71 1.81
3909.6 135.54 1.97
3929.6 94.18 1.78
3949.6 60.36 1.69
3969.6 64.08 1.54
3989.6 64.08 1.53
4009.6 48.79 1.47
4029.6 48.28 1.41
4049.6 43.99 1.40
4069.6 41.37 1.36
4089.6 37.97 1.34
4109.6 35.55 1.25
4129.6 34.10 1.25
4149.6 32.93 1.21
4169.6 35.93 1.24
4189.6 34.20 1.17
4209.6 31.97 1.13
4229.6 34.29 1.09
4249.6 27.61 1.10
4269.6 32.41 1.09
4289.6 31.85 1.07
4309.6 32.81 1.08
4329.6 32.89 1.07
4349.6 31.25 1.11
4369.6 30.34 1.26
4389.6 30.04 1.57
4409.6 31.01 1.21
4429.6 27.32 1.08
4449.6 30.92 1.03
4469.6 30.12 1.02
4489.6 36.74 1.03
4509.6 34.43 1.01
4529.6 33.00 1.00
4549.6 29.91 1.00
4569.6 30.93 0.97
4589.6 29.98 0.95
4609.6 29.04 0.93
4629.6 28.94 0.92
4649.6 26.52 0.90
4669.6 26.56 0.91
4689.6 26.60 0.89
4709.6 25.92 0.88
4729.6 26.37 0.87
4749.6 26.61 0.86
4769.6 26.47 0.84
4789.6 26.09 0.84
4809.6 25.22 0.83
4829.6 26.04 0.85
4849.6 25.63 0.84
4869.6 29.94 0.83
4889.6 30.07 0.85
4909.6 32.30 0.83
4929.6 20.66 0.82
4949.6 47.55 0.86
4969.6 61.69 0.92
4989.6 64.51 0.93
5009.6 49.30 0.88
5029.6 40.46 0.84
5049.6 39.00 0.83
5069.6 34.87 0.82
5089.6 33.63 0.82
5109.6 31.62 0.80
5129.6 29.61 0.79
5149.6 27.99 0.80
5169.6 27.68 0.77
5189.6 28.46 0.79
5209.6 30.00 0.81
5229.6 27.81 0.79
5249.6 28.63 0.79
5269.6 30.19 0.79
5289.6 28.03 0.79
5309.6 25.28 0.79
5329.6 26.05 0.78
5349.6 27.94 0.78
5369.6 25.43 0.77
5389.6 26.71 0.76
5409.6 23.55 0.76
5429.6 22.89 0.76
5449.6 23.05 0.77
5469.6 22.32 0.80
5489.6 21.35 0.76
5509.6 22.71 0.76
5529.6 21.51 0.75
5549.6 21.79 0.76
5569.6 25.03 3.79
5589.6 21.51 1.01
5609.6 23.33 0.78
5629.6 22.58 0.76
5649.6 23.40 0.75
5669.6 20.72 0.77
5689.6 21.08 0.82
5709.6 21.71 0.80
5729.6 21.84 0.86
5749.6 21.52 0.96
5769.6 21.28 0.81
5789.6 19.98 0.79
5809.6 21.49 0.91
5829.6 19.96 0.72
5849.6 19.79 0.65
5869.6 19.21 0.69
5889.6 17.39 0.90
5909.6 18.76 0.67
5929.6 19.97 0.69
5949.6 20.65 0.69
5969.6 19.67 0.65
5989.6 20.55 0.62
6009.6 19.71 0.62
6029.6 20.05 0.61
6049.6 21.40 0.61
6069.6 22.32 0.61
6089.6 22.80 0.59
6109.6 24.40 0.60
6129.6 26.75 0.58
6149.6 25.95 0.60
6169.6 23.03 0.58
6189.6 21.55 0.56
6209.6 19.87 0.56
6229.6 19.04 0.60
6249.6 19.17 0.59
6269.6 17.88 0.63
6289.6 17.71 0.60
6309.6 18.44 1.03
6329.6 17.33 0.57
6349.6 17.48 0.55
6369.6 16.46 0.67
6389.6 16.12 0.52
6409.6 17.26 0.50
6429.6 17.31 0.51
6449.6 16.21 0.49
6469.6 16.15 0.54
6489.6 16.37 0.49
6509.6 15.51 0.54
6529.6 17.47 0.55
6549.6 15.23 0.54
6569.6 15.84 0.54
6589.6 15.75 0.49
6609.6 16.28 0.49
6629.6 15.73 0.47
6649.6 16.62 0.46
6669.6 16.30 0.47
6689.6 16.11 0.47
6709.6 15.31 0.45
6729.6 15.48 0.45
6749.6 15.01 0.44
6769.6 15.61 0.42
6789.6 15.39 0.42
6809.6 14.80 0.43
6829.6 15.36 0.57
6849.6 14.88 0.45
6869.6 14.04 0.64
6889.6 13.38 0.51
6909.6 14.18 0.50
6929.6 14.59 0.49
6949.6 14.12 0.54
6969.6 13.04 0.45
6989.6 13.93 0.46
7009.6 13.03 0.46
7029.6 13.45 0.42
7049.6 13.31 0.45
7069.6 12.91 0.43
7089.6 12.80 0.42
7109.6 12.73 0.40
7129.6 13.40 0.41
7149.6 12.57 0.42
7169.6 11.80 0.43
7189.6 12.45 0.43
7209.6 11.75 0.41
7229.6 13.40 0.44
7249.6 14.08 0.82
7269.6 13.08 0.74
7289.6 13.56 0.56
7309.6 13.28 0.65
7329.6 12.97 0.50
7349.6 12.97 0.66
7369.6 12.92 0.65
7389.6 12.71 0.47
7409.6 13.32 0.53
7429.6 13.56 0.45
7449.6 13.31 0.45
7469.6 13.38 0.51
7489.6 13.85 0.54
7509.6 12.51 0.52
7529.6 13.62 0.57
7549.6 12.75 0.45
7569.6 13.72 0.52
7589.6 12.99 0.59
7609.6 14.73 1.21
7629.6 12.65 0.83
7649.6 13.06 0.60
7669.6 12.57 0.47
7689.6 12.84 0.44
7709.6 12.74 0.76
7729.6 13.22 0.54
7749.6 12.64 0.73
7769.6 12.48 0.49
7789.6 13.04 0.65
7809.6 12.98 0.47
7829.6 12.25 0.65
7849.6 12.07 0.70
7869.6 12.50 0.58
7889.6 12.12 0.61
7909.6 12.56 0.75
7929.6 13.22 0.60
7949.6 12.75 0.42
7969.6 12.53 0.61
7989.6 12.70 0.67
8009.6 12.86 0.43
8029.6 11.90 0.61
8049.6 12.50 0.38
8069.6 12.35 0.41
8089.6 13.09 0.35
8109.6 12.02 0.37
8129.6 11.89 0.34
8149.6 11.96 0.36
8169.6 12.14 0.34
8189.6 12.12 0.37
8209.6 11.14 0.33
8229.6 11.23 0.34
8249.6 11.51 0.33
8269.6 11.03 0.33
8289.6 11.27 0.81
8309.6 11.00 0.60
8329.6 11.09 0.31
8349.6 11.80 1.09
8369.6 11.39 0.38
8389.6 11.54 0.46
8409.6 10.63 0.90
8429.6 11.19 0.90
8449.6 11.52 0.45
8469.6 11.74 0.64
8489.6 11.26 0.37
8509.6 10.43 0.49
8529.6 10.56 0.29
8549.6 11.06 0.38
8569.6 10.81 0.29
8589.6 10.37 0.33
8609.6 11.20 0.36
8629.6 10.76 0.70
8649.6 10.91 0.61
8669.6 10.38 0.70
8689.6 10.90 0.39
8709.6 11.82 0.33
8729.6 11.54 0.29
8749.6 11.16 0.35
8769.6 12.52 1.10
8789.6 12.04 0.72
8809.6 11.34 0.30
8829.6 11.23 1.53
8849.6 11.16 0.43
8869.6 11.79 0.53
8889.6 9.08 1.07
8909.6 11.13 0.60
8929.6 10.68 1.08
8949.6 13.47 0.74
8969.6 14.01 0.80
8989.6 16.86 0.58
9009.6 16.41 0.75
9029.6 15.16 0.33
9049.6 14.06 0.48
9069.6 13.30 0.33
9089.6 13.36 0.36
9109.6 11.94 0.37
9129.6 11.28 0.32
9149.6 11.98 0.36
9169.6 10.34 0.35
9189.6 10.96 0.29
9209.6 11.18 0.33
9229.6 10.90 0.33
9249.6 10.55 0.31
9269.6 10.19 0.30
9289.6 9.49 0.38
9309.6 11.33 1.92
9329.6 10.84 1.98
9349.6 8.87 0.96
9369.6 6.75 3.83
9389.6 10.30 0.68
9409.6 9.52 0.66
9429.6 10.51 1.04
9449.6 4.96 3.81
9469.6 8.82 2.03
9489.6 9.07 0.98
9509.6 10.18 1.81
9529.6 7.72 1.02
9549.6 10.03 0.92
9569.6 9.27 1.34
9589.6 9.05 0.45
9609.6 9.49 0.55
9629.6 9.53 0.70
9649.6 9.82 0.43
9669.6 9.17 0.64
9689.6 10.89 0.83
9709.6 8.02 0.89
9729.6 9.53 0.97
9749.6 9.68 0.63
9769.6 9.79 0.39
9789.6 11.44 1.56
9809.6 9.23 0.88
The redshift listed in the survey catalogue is 2.22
